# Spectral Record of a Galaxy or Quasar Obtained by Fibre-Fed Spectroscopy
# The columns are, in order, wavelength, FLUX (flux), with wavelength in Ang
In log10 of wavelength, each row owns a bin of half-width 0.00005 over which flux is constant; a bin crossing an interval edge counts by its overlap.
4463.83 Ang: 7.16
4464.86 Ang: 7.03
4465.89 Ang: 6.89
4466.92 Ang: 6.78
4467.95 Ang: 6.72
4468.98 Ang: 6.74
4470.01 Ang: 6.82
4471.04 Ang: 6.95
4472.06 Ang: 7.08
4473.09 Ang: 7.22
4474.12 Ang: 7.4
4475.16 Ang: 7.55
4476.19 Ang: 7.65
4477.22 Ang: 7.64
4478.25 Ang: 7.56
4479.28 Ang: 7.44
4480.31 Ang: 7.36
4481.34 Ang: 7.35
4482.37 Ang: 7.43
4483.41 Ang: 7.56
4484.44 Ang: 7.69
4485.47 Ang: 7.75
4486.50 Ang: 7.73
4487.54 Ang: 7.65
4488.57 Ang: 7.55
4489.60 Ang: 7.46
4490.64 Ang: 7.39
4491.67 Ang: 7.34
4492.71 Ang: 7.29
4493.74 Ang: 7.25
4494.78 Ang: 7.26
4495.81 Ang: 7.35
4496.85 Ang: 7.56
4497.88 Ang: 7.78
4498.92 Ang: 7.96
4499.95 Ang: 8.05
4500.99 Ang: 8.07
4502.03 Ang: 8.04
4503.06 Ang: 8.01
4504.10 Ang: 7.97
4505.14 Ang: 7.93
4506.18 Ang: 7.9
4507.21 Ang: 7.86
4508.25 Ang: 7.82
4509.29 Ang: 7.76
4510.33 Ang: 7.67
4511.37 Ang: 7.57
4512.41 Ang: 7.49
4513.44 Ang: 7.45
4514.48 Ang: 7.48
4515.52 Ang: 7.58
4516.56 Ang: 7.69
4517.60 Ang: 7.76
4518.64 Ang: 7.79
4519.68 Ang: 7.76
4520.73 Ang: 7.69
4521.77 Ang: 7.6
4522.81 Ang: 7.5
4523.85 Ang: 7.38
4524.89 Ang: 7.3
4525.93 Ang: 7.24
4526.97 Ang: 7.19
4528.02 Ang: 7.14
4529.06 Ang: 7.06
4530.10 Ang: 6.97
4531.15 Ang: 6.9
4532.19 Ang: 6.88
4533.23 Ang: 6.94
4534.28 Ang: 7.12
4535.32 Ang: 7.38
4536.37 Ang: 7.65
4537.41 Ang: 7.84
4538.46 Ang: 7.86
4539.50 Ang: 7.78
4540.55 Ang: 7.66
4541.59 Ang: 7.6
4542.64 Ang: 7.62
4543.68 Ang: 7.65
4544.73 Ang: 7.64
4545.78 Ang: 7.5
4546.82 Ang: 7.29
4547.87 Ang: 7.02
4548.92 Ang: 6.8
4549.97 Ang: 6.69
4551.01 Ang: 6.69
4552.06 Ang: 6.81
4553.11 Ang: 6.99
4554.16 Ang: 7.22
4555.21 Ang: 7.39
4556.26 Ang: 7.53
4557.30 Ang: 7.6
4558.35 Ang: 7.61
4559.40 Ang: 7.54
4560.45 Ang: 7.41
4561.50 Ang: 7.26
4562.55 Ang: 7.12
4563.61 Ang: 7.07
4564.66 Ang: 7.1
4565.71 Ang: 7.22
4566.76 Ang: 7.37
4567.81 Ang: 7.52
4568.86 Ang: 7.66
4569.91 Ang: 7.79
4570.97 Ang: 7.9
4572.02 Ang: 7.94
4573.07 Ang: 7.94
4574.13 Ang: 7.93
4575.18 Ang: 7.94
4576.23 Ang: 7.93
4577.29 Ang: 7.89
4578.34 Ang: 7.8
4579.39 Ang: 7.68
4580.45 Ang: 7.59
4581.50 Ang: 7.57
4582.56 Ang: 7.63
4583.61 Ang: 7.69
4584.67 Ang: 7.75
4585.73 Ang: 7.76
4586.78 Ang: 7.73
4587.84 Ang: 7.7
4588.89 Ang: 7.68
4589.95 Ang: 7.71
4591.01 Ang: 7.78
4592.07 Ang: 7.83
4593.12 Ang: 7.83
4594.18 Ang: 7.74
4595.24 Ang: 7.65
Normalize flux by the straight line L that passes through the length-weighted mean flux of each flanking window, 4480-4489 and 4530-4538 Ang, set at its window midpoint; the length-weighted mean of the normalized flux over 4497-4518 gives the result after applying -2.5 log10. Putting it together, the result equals -0.055 mag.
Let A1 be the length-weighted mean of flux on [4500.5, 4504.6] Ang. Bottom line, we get 8.02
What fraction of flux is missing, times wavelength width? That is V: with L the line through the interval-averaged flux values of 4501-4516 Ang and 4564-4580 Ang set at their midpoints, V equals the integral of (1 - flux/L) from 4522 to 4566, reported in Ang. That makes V 2.50 Ang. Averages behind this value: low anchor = 7.76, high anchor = 7.7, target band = 7.29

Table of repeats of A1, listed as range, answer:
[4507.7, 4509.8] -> 7.78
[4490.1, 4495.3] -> 7.3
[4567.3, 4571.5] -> 7.72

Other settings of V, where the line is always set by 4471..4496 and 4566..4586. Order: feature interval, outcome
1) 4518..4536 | 0.7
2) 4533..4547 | 0.1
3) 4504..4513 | -0.3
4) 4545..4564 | 1.2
